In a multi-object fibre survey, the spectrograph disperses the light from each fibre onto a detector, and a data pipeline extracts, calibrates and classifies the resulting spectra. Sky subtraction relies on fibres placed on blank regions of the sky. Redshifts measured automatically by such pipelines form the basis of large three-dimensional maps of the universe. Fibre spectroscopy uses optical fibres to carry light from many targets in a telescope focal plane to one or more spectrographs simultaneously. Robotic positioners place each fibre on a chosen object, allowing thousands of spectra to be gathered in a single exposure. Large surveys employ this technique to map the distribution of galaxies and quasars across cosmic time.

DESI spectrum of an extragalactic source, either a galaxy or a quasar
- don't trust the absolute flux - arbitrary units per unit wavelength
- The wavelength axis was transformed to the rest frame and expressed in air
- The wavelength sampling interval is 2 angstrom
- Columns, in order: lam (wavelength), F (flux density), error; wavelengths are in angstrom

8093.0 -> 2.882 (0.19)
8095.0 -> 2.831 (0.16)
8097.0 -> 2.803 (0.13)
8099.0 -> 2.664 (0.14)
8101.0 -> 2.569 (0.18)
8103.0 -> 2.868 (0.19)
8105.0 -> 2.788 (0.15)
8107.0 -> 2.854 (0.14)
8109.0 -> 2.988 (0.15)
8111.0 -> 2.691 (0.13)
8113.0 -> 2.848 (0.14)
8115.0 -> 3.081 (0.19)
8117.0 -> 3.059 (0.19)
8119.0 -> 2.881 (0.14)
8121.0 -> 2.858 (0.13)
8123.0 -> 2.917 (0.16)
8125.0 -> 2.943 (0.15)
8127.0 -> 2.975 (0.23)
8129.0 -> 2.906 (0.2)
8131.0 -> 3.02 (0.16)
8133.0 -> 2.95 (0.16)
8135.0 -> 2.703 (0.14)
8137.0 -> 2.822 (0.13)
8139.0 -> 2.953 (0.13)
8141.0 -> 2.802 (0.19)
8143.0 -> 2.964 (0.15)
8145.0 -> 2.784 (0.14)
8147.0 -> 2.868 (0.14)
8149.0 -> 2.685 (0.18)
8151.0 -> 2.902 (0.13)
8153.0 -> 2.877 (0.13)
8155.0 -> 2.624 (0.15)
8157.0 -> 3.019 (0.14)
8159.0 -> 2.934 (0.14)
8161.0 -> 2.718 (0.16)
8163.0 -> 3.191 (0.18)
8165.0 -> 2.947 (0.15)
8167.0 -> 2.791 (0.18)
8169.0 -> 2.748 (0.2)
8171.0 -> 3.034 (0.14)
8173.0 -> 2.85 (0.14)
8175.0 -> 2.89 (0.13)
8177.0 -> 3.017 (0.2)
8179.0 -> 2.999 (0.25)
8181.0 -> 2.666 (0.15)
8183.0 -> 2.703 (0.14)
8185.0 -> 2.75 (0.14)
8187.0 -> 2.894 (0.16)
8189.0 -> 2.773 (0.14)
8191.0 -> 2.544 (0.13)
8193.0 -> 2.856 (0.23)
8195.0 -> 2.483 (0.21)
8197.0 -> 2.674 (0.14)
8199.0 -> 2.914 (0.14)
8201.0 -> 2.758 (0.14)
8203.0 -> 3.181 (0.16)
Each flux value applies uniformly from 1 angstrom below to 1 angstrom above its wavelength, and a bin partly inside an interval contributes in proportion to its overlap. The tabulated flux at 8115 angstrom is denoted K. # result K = 3.081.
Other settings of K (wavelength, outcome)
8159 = 2.934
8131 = 3.02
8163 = 3.191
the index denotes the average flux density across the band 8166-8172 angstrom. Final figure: 2.86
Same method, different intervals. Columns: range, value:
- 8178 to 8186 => 2.78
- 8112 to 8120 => 2.97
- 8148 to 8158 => 2.82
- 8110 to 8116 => 2.87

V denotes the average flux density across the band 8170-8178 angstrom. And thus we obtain 2.95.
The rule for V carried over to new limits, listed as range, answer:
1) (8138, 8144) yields 2.91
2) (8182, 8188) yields 2.78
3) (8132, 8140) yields 2.86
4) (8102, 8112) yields 2.84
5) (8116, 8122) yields 2.93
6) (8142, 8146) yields 2.87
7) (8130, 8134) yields 2.99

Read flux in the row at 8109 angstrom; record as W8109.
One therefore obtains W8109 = 2.988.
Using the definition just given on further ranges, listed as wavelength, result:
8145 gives 2.784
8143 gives 2.964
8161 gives 2.718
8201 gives 2.758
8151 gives 2.902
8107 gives 2.854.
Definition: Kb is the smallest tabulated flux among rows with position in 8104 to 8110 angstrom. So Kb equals 2.788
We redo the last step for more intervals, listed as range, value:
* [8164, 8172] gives 2.748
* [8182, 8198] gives 2.483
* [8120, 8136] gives 2.703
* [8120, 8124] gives 2.858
